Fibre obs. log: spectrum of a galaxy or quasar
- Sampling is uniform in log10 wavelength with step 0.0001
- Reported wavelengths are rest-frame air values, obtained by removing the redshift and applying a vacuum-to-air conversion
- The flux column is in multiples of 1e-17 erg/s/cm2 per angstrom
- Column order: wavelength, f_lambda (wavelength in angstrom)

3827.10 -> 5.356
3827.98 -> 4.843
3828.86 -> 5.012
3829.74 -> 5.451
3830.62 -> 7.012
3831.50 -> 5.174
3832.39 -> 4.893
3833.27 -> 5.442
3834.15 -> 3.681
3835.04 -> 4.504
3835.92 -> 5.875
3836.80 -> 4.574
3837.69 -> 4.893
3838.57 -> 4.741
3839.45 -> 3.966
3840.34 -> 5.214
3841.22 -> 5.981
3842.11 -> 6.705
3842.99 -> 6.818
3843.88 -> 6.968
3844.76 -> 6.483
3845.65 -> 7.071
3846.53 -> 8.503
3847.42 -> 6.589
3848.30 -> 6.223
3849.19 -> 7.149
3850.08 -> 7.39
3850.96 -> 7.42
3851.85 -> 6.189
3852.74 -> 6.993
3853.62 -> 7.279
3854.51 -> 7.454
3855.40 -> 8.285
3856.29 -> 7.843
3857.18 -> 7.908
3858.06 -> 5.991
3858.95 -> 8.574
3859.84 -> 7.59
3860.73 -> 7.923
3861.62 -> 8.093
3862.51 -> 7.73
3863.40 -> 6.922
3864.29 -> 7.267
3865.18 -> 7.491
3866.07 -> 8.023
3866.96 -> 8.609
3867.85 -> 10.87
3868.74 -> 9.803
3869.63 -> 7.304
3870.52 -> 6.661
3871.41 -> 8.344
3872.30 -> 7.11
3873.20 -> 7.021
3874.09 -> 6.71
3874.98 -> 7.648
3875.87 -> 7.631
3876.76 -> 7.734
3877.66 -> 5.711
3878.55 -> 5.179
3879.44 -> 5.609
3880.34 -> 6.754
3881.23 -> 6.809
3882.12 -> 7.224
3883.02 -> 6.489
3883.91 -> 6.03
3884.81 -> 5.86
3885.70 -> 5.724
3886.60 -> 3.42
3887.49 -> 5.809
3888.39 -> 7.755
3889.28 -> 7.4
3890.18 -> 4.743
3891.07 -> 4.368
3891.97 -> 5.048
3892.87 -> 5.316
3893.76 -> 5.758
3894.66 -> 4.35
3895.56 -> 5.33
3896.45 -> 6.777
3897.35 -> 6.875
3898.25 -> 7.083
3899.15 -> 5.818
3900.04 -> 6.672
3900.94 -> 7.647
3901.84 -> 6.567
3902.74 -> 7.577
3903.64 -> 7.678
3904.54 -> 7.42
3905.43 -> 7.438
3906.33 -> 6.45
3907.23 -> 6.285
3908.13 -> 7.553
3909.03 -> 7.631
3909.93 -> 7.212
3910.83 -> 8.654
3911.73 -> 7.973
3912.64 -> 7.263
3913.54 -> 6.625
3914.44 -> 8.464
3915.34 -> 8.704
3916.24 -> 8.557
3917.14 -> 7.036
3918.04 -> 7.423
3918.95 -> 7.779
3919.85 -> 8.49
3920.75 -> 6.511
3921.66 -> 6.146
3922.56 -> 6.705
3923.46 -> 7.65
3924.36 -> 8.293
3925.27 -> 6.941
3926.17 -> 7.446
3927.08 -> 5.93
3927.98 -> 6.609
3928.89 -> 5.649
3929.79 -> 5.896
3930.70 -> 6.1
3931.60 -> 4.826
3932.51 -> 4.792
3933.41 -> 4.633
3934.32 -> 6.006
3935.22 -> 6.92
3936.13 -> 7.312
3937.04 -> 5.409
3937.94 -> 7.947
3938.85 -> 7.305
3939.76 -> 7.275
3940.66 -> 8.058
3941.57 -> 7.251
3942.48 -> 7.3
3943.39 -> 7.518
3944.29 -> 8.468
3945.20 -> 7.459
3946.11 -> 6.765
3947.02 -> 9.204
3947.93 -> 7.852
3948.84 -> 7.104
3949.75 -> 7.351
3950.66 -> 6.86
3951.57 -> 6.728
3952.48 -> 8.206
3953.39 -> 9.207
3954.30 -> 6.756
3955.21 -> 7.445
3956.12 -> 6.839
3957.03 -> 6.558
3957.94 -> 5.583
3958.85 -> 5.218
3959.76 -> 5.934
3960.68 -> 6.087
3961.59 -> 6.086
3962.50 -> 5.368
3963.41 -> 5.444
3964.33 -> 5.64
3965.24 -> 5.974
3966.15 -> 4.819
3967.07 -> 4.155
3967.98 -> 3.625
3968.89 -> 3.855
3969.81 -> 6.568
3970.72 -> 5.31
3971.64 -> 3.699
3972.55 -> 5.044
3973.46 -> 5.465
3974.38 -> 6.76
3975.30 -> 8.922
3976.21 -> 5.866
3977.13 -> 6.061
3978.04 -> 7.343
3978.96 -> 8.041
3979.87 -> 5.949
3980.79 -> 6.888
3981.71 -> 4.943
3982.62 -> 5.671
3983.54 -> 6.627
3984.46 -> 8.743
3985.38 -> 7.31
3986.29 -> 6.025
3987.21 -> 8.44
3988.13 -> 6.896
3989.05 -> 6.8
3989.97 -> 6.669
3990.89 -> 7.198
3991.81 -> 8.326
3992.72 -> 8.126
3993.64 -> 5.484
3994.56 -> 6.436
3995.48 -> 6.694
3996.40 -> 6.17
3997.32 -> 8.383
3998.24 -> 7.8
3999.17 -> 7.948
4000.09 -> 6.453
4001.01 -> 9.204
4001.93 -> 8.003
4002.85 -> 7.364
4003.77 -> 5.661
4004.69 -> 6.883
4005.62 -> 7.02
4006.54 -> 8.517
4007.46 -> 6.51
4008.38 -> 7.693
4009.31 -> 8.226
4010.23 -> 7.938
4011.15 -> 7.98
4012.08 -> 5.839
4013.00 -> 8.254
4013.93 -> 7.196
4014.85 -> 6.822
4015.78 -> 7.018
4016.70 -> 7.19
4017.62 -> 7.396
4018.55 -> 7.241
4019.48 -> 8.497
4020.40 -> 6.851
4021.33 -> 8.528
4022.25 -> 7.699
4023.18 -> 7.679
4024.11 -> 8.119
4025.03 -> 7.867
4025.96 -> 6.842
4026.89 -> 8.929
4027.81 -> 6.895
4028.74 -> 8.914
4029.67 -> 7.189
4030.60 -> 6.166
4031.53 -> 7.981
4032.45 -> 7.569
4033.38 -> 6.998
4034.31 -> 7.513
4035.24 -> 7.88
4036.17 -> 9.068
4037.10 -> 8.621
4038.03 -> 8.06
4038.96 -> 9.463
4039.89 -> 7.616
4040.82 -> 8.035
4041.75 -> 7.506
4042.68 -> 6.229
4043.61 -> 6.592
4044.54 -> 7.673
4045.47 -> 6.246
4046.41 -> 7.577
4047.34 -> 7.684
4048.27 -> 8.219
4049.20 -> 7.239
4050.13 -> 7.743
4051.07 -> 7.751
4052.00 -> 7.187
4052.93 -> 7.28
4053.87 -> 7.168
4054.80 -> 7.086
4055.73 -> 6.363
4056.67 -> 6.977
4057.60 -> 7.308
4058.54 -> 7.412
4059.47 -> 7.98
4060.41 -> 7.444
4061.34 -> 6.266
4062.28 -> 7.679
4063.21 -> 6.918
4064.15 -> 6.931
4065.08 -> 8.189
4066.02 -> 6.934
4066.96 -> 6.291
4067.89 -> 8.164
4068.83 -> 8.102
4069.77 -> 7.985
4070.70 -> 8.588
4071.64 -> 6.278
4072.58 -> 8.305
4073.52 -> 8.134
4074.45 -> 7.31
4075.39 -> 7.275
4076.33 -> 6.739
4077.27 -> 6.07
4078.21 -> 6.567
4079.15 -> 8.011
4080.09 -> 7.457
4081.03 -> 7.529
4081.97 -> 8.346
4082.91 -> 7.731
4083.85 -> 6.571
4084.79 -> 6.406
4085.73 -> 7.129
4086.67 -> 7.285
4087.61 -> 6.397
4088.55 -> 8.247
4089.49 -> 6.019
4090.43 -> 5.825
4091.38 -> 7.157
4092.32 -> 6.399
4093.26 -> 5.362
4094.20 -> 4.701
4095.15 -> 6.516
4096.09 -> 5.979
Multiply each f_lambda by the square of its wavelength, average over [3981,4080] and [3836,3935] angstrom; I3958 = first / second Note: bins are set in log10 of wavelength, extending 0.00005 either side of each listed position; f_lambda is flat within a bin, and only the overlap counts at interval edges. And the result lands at 1.2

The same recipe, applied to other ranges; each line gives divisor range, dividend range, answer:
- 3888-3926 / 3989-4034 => 1.12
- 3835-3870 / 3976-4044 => 1.13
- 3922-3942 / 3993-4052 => 1.19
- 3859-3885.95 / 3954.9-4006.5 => 0.94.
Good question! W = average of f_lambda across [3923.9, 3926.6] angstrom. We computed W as 7.56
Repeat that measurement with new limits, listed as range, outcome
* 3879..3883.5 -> 6.57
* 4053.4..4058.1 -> 6.98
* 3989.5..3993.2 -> 7.58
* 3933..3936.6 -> 6.22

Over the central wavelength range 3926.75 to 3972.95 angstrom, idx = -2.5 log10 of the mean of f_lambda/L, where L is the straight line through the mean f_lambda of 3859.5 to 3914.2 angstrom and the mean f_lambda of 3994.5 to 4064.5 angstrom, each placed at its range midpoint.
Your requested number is 0.13 mag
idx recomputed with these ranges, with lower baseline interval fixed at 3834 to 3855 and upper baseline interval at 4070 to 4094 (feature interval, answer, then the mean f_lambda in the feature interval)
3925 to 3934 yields 0.118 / 5.86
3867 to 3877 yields -0.245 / 7.93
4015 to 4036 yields -0.109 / 7.6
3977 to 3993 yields -0.045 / 7.01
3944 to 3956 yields -0.154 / 7.61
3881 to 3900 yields 0.086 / 5.91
